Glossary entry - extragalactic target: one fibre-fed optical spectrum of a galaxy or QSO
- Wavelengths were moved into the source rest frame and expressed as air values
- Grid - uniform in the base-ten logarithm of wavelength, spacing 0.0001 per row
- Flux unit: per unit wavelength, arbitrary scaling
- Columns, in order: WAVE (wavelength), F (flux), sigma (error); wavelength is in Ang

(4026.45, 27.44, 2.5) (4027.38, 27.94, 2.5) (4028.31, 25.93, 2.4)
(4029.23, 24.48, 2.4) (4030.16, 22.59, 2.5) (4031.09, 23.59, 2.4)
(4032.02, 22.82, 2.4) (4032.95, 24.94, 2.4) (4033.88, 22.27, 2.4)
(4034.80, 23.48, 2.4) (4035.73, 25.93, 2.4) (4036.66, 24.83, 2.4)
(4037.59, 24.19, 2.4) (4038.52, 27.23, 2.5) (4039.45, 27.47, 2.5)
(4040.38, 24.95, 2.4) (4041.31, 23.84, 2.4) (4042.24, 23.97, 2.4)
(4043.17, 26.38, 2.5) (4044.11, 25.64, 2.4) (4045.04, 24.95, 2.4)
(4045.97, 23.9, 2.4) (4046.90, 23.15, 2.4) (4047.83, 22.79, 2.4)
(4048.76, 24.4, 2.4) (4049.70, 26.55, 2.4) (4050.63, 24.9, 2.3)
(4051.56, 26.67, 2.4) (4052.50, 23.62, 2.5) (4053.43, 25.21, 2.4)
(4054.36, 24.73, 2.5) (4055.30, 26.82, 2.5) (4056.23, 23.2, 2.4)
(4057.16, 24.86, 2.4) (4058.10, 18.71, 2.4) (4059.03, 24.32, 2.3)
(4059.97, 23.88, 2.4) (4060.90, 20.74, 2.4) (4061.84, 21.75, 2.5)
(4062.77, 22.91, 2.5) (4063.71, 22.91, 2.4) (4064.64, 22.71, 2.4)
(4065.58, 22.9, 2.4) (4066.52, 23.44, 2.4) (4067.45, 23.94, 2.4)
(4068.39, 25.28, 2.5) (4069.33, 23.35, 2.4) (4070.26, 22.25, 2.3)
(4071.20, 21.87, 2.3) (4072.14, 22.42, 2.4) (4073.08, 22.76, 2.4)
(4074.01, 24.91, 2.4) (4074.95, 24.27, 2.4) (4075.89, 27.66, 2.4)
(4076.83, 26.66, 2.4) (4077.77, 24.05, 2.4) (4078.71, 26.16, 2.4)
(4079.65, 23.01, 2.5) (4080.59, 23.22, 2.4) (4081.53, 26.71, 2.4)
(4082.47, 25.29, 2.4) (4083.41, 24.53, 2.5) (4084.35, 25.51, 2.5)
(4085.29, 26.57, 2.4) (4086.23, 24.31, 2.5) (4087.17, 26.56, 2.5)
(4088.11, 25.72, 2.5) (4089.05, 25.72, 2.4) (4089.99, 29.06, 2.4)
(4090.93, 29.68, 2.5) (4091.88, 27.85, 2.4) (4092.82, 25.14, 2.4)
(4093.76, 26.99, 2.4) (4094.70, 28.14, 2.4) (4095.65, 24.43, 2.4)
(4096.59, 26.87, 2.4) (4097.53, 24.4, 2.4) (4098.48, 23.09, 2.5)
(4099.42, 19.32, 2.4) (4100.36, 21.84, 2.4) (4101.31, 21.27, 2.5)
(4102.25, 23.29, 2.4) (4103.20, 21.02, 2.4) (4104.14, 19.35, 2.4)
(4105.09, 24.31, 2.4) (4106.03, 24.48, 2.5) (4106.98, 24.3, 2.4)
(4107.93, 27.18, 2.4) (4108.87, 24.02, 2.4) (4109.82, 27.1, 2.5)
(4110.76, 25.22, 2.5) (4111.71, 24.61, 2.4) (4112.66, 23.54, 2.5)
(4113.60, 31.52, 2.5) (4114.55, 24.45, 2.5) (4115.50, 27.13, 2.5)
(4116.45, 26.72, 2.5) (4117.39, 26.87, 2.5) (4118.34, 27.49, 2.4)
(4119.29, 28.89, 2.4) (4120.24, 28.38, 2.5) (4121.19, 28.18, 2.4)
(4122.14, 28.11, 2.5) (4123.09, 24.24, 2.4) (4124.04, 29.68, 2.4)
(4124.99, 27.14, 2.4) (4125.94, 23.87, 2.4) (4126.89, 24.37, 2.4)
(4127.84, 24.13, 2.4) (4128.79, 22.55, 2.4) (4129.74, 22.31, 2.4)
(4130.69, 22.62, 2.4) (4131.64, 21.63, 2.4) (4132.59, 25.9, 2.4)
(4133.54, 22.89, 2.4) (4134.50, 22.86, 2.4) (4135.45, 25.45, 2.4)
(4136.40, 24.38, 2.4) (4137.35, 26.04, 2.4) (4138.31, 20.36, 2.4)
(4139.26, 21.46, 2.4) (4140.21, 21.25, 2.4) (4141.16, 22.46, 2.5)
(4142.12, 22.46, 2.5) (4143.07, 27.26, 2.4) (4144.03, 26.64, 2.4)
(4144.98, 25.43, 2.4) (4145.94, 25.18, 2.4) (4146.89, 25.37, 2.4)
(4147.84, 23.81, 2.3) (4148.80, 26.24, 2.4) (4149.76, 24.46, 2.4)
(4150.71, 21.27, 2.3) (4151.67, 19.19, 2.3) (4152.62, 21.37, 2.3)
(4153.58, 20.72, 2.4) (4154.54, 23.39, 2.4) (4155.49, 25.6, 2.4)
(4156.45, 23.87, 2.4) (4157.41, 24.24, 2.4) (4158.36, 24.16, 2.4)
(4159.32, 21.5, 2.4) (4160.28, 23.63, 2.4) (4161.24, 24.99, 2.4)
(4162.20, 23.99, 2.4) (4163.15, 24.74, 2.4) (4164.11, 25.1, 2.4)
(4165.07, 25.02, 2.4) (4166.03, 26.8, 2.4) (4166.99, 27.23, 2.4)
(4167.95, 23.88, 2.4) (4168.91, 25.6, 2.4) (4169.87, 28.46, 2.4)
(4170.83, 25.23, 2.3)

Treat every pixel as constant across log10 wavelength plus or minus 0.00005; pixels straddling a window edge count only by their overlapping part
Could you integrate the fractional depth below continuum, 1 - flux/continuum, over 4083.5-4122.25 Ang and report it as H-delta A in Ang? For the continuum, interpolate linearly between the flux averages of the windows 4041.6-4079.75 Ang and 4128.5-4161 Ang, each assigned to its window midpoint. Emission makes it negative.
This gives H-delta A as -2.9 Ang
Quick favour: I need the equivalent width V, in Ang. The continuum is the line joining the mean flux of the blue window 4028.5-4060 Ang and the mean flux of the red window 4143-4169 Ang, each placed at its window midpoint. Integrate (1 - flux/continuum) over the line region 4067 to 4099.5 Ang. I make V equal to -1.0 Ang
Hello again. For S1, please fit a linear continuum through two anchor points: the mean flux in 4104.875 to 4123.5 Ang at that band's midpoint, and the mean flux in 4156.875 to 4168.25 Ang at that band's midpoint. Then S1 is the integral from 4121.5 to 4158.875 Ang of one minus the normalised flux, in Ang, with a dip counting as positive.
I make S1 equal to 2.1 Ang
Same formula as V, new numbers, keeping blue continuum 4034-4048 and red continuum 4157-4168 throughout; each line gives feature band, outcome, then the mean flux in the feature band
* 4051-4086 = 1.0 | 24.1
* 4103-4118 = -0.3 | 25.2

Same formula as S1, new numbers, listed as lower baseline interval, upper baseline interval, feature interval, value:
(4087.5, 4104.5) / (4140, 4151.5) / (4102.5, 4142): -0.6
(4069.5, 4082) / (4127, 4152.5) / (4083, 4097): -1.4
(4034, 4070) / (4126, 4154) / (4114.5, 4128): -1.8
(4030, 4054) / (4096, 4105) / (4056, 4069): 0.5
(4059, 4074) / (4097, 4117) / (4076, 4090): -1.2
